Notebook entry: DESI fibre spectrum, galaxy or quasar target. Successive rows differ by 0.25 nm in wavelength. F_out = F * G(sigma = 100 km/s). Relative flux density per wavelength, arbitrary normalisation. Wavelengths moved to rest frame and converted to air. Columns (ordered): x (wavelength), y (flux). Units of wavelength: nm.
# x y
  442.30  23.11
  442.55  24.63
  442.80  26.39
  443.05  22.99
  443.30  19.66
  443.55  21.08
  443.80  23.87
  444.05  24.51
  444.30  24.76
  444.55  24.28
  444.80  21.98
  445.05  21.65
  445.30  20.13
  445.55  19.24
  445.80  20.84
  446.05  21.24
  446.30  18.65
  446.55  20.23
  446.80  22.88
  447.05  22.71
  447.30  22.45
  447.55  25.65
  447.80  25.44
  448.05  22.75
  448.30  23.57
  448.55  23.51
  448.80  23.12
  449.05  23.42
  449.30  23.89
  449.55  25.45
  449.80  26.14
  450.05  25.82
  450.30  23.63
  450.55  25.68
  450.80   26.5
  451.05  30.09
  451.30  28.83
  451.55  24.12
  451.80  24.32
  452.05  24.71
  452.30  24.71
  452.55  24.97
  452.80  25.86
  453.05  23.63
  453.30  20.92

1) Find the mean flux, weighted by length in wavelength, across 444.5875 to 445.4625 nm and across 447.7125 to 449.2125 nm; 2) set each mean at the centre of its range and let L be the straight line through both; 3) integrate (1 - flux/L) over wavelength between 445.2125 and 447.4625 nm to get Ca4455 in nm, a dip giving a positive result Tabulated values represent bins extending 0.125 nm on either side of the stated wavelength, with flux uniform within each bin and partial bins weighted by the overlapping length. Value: 0.13 nm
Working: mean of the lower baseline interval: 21.5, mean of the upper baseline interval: 23.6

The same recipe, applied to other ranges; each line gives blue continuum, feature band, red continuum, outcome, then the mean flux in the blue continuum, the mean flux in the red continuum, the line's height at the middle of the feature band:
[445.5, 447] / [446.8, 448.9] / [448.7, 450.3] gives -0.10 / 20.7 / 24.6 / 22.6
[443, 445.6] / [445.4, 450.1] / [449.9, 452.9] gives 0.21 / 22.3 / 25.8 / 24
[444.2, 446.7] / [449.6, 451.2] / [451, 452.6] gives -0.10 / 21.3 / 25.8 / 24.8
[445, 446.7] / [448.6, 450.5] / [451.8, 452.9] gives -0.13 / 20.3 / 25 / 22.9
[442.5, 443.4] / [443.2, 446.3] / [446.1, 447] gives 0.04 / 23.4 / 20.8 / 22.1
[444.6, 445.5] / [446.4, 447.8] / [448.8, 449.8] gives -0.01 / 21.3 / 24.3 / 22.8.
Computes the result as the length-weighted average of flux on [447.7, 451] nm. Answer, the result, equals 24.7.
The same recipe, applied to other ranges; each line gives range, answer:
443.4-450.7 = 23.1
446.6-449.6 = 23.6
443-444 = 22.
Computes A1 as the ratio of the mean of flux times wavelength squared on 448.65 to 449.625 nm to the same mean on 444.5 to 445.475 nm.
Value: 1.12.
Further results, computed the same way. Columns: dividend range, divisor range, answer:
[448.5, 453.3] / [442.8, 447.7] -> 1.16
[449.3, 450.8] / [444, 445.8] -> 1.17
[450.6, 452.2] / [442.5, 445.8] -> 1.21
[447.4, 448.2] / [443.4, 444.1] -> 1.09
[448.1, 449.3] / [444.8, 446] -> 1.15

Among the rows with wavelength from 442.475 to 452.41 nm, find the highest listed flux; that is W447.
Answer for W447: 30.09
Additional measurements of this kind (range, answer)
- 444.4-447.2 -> 24.28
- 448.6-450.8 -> 26.5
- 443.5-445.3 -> 24.76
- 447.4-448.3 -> 25.65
